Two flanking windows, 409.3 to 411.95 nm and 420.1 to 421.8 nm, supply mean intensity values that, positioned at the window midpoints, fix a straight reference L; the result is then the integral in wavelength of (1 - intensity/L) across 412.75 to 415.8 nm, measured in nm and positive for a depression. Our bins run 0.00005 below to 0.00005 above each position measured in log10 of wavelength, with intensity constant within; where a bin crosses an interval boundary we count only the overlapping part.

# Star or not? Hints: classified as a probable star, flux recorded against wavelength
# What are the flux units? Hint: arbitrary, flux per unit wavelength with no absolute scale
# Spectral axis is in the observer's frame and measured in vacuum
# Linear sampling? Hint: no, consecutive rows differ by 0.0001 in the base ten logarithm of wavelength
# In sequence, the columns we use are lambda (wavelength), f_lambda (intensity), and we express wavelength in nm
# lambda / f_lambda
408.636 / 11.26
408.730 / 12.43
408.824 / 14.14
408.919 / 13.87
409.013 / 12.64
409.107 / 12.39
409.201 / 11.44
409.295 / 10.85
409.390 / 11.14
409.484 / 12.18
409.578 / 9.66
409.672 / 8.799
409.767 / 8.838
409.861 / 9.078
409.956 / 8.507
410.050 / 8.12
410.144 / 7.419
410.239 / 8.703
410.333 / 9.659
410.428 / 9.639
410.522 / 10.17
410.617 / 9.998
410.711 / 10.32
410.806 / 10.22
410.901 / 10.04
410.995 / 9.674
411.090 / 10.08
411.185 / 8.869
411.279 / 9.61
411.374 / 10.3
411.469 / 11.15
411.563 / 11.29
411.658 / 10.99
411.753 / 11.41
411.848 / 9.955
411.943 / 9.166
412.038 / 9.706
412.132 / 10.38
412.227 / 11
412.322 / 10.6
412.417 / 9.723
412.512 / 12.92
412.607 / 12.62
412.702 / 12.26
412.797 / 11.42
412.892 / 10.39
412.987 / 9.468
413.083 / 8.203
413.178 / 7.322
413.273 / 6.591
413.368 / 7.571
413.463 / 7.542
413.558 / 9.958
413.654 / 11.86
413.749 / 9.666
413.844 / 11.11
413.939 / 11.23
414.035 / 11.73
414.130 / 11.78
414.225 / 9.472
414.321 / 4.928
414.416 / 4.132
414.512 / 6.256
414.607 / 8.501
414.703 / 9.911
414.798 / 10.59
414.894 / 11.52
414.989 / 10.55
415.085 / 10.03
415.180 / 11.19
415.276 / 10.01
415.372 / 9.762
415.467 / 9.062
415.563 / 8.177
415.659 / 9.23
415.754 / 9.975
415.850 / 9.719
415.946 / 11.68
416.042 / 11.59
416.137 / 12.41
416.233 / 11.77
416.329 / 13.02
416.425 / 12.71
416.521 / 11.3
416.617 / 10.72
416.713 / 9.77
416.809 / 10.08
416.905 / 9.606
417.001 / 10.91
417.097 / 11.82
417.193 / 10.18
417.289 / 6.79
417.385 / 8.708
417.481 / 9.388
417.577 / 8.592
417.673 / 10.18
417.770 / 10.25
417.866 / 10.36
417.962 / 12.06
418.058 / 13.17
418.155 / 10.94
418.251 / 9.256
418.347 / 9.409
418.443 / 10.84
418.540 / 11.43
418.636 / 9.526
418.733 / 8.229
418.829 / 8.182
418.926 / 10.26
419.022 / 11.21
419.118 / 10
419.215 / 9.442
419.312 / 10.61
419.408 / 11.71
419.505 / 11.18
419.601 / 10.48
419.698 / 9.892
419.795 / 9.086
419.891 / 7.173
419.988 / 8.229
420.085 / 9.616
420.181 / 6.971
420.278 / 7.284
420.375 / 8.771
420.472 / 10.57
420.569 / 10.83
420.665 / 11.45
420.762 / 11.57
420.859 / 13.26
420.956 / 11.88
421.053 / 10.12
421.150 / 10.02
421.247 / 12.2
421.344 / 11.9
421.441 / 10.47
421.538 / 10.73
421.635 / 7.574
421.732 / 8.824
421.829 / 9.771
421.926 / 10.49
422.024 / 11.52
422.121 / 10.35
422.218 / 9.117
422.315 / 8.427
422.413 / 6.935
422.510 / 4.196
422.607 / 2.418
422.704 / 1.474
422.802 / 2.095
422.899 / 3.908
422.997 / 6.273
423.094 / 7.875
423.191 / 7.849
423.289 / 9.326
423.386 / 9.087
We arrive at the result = 0.20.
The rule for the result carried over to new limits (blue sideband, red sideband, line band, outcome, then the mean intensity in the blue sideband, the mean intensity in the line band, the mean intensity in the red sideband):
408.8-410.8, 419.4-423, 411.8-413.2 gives -0.06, 10.3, 10.4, 8.91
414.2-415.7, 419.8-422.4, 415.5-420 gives -0.42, 8.94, 10.2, 9.91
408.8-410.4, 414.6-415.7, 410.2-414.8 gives 0.16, 10.4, 9.79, 9.93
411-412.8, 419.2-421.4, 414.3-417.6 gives 0.17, 10.7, 9.9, 10.2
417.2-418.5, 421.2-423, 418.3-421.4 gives -0.40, 10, 10.1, 7.86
